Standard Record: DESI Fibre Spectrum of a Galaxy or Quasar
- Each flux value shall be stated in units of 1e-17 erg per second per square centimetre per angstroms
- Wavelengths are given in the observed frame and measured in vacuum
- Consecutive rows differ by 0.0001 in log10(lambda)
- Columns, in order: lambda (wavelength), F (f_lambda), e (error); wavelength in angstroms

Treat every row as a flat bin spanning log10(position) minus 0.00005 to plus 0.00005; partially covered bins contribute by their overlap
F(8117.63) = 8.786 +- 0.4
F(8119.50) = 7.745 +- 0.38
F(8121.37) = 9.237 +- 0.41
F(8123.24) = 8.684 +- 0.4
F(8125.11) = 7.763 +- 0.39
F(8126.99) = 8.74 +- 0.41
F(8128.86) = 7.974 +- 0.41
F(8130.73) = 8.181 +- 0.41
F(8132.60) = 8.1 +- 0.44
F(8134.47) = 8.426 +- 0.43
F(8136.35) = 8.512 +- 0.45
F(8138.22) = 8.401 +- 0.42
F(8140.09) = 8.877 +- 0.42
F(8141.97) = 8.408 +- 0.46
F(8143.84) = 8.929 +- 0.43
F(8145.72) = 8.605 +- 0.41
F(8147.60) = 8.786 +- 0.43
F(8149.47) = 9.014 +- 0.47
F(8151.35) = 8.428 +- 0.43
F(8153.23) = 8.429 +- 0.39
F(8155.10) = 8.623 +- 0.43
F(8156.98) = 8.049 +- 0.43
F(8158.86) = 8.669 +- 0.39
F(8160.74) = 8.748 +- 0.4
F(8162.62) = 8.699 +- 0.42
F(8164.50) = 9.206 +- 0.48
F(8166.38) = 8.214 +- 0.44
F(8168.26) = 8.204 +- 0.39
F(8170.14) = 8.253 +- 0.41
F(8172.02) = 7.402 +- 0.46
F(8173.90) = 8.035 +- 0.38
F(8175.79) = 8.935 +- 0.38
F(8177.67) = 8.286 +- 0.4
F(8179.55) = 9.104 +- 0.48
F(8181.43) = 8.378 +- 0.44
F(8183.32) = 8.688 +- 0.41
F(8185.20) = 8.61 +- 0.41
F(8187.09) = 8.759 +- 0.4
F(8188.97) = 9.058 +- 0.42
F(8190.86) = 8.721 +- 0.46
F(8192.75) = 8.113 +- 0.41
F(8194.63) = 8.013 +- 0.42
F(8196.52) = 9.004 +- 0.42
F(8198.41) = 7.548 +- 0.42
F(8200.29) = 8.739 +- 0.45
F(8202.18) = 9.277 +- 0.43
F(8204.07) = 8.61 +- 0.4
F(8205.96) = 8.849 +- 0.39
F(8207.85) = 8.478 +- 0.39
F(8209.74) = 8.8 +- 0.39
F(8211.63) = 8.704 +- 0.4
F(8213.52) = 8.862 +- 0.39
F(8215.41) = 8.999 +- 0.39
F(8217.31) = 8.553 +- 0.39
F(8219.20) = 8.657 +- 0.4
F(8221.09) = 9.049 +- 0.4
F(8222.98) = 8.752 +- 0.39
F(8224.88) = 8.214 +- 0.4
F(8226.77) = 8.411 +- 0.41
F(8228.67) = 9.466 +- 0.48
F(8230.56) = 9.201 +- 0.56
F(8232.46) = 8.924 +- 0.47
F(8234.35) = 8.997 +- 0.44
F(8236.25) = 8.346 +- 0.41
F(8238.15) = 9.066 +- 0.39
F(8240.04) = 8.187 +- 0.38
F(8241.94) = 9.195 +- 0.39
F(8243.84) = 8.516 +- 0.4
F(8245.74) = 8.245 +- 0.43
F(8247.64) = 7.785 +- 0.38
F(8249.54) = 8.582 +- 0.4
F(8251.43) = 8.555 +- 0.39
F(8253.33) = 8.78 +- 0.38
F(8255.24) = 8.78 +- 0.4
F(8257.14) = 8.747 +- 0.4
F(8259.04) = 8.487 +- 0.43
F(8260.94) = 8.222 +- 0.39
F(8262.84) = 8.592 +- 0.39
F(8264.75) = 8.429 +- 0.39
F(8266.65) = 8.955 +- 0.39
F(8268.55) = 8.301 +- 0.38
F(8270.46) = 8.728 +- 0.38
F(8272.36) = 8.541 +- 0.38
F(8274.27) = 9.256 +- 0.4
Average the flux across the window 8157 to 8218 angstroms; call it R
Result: 8.57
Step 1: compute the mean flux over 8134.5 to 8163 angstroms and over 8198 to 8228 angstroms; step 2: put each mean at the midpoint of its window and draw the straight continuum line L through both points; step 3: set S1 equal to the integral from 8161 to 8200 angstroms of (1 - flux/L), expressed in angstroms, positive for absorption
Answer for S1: 0.8 angstroms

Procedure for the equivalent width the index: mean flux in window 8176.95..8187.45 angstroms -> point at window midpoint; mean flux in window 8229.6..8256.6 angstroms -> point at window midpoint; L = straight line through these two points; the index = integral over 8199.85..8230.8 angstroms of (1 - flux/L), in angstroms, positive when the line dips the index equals -0.5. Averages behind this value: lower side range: 8.64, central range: 8.79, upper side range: 8.66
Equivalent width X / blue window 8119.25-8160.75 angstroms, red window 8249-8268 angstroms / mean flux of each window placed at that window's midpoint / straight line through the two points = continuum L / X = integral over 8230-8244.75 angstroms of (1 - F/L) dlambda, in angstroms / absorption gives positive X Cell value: -0.4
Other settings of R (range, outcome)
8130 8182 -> 8.5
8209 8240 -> 8.79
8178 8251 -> 8.67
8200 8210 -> 8.79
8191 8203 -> 8.46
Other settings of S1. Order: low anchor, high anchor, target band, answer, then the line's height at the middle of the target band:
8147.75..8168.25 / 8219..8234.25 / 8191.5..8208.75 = 0.47 angstroms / 8.76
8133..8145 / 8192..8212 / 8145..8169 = -0.07 angstroms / 8.57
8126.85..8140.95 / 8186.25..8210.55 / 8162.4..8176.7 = 0.27 angstroms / 8.51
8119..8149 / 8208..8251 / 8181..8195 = 0.05 angstroms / 8.6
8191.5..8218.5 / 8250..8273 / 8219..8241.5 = -0.47 angstroms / 8.6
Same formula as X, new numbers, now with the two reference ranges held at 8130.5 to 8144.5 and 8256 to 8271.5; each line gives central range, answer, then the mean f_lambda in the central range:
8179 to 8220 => -0.63 angstroms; 8.66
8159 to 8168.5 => -0.16 angstroms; 8.65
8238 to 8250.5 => 0.11 angstroms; 8.48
